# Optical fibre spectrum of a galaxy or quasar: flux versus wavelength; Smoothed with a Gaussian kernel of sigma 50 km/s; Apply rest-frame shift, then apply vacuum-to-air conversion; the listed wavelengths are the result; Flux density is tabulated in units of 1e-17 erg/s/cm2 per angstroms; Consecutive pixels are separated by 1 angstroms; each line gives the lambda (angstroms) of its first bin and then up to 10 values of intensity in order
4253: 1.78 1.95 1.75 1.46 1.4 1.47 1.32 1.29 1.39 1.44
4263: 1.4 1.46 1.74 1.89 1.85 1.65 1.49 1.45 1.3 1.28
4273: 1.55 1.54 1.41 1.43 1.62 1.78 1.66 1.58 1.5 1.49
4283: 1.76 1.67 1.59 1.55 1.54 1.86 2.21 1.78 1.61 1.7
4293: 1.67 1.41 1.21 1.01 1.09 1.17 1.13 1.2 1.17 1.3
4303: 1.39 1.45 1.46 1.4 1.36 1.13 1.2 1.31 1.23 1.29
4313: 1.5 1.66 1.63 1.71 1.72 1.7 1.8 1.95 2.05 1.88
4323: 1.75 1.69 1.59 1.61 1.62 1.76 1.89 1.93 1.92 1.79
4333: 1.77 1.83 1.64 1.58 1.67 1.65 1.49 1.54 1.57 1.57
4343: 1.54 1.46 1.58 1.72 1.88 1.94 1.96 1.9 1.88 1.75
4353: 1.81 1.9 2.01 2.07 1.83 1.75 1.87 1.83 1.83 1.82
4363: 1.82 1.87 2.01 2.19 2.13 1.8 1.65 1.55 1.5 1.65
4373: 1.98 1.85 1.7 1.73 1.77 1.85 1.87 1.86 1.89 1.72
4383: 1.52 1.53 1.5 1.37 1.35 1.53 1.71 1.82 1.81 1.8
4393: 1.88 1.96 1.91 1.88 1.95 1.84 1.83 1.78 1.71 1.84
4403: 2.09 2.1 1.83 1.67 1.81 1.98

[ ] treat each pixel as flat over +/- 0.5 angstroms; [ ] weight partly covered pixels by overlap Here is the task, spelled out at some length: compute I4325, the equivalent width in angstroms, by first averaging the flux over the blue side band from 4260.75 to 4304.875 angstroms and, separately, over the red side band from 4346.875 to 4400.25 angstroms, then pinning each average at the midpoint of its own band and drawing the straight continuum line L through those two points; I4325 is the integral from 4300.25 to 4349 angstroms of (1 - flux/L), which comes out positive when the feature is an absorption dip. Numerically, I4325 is 1.0 angstroms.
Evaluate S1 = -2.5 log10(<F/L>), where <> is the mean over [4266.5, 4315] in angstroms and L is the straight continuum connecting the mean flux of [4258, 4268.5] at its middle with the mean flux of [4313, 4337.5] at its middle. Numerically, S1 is 0.11 mag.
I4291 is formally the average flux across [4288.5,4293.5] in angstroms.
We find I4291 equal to 1.79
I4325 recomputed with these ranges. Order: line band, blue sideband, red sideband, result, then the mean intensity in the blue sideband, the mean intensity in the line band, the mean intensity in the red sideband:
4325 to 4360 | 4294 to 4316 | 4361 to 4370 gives -1.9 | 1.31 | 1.75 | 1.89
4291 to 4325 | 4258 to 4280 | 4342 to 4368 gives 4.2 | 1.52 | 1.47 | 1.85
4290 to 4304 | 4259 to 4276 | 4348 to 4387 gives 2.2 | 1.5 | 1.33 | 1.8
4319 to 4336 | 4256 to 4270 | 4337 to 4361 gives -0.9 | 1.52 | 1.79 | 1.76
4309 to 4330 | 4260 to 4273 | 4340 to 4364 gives 0.3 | 1.52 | 1.66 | 1.79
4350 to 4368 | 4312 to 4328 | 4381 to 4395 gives -2.3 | 1.71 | 1.9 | 1.67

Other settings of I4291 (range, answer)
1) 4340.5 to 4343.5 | 1.56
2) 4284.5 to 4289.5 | 1.75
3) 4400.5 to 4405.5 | 1.91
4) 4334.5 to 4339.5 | 1.61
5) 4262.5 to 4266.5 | 1.62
